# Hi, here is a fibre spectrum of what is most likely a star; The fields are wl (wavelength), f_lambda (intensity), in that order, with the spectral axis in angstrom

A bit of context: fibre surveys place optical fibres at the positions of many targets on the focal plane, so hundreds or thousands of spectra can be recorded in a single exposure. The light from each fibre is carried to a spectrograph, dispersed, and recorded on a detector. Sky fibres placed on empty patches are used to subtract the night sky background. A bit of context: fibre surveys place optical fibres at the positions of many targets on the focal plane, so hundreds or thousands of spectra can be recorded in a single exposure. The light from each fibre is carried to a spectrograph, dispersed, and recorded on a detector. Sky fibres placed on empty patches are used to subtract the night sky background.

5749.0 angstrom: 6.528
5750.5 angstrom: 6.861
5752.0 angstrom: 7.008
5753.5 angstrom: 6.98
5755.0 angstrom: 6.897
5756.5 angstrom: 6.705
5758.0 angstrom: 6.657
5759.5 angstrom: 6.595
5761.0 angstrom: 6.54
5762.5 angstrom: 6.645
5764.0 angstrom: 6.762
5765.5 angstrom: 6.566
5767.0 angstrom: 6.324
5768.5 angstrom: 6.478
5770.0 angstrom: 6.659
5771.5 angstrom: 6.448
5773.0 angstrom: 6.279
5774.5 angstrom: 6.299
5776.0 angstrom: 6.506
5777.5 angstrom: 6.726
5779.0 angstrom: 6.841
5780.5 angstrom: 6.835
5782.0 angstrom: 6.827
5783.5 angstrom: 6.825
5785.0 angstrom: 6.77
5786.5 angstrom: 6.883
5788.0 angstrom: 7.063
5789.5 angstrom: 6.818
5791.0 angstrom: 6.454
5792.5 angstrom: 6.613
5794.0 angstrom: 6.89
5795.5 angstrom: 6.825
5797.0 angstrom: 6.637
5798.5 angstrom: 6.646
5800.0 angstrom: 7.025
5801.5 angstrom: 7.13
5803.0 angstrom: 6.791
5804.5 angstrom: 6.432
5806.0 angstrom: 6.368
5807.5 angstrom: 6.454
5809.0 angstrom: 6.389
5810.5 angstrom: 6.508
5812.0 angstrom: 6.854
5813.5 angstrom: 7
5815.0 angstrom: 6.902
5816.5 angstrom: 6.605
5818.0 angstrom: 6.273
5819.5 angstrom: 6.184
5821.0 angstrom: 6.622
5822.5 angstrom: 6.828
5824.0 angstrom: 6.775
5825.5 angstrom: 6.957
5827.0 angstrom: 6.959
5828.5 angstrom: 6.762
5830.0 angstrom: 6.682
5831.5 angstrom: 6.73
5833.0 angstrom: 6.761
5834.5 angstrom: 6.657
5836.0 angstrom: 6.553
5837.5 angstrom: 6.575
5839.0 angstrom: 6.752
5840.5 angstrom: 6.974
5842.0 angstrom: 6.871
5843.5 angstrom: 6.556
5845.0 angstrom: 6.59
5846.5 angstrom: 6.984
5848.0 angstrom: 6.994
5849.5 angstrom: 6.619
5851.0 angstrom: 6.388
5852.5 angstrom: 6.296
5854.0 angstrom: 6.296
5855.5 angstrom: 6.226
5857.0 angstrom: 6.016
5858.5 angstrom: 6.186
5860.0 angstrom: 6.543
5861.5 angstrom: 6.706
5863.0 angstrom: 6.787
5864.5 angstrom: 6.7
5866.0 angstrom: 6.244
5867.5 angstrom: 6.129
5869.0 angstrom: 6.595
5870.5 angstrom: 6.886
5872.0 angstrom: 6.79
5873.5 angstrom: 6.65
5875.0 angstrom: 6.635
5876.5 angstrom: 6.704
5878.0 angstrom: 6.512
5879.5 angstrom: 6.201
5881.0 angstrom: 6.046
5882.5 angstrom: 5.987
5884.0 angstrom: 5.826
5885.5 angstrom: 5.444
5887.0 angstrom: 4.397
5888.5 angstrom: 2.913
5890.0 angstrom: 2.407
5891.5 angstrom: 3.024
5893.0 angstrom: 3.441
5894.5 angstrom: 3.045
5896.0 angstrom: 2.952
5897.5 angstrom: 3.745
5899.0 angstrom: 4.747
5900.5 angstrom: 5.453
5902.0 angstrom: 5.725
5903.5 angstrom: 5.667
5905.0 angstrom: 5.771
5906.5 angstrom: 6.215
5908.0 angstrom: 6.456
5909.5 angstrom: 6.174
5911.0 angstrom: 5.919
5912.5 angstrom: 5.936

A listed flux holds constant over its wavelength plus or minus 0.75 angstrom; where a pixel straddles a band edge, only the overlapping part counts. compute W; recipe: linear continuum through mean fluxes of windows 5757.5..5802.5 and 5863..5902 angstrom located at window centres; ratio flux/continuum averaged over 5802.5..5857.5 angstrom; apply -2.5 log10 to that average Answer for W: -0.11 mag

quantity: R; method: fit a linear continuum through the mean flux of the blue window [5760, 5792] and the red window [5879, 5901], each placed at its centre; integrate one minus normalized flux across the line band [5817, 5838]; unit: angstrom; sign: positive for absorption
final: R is -4.0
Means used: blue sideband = 6.64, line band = 6.67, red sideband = 4.34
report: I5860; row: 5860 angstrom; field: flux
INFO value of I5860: 6.543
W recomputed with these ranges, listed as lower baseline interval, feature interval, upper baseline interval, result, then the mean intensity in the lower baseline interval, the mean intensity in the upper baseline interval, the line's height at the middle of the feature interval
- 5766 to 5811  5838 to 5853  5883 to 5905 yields -0.241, 6.66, 4.27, 5.37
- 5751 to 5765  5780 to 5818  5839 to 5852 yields 0.002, 6.75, 6.74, 6.75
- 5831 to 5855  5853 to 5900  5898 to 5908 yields 0.112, 6.66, 5.61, 6.07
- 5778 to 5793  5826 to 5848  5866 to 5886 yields -0.035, 6.79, 6.35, 6.54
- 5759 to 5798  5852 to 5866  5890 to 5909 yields -0.207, 6.66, 4.62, 5.3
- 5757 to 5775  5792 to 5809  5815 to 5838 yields -0.015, 6.53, 6.67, 6.61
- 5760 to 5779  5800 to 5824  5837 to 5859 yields -0.015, 6.53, 6.56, 6.55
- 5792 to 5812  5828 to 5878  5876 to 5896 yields -0.209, 6.68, 4.67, 5.46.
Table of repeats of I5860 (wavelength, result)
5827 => 6.959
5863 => 6.787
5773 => 6.279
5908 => 6.456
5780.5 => 6.835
